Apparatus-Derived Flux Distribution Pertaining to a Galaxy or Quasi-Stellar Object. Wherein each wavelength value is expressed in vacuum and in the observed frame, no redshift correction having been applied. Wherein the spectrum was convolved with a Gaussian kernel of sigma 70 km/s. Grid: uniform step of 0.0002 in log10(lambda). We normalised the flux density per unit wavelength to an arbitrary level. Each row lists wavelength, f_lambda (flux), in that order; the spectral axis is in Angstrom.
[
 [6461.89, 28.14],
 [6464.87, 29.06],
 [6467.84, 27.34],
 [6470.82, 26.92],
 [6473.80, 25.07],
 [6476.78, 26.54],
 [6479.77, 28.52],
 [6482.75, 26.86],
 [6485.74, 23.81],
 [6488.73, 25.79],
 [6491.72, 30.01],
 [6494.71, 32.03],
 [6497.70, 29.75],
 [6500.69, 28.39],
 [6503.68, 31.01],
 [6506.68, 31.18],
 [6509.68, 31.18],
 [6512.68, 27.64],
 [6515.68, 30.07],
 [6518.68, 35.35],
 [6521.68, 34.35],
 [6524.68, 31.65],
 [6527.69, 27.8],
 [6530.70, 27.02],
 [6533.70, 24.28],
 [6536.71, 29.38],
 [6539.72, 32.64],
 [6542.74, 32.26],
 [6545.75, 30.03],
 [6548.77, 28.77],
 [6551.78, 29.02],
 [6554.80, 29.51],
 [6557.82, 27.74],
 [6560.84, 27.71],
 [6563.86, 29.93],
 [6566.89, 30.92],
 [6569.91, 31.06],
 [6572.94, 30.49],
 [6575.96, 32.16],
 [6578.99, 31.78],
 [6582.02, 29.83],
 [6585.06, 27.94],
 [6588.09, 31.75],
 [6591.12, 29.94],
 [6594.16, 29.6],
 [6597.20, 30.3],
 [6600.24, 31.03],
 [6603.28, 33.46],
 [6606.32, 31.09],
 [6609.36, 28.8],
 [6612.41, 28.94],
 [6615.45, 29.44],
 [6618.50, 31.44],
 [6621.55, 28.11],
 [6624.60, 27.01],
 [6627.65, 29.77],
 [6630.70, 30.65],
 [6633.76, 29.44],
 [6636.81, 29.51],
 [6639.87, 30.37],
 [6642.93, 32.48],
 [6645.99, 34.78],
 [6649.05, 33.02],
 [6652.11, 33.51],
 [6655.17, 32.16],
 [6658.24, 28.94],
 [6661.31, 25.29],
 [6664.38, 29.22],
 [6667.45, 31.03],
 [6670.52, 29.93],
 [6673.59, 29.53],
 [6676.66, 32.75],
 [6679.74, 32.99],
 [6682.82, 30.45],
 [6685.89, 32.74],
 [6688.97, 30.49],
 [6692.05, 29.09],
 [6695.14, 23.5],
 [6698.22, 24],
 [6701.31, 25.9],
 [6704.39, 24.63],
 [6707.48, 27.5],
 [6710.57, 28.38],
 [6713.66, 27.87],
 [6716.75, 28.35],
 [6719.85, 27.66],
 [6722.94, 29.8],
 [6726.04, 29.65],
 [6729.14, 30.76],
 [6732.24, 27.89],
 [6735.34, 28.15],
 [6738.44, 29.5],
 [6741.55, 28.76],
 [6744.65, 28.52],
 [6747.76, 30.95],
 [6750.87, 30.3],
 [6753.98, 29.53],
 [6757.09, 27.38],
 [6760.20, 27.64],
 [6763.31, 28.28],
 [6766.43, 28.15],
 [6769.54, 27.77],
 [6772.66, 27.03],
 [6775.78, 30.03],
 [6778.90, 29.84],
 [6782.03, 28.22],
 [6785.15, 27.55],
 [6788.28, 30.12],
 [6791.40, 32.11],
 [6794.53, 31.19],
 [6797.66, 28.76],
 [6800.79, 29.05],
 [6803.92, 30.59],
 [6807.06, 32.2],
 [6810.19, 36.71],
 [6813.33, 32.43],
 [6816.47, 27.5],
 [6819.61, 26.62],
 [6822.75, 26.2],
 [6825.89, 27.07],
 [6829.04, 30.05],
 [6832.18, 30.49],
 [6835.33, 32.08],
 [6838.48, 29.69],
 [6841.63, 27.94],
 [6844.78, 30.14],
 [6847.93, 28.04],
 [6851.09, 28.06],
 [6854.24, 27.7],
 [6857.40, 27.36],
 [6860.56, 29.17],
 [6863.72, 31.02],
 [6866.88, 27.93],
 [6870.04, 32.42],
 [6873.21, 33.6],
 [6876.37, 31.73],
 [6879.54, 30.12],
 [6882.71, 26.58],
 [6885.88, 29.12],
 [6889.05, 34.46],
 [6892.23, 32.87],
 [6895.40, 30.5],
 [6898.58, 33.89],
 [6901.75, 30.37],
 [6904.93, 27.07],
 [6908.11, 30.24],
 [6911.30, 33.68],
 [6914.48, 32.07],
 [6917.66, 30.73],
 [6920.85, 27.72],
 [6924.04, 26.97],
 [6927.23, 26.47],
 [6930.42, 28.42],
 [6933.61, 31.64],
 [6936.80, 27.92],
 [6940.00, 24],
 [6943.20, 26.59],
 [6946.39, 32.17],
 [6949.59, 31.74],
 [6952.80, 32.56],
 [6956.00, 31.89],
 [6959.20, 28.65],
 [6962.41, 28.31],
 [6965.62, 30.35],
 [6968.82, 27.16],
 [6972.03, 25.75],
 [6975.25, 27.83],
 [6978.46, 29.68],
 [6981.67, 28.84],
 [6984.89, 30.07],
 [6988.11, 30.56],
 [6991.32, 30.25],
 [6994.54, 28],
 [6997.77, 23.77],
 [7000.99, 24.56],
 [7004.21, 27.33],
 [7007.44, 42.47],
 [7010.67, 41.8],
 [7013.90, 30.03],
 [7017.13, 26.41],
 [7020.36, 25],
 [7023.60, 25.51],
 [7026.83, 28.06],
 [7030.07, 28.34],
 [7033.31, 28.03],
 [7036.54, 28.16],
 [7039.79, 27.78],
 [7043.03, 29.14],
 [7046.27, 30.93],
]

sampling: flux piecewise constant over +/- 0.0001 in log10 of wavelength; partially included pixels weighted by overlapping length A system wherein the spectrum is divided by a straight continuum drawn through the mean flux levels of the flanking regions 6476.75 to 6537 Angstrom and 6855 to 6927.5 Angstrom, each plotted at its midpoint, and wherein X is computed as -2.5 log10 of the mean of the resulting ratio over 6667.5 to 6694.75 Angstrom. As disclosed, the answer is -0.03 mag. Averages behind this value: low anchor 29.2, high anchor 30.3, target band 30.7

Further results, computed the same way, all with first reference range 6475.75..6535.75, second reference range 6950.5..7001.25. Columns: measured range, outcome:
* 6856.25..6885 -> -0.042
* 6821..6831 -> 0.040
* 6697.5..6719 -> 0.086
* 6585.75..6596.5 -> -0.041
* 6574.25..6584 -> -0.071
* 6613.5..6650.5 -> -0.051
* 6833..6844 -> -0.039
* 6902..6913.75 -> -0.059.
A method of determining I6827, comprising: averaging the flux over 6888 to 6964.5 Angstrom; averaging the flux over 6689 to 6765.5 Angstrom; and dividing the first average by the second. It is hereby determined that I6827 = 1.07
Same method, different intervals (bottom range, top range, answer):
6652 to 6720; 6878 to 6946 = 1.03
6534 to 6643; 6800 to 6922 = 1.00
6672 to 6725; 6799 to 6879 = 1.04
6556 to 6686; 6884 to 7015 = 0.98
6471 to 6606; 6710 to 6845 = 0.99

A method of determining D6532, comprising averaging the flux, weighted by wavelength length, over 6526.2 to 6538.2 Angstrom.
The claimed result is 27.1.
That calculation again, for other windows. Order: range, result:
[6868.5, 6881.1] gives 32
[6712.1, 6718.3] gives 28.1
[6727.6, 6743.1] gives 29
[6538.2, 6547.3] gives 31.6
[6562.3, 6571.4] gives 30.6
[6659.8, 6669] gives 28.5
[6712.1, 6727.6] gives 28.7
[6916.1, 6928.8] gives 28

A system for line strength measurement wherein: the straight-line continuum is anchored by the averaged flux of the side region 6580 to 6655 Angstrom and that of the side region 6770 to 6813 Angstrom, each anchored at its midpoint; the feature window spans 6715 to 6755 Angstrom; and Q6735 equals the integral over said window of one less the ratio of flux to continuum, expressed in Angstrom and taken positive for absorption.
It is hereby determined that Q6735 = 1.5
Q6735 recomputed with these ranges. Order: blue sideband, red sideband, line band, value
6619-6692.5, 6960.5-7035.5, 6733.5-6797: 2.2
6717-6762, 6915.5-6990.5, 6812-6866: 0.2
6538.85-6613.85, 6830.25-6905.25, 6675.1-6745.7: 3.6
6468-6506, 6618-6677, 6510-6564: -2.0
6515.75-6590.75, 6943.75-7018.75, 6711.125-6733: 0.9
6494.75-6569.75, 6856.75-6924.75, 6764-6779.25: 1.0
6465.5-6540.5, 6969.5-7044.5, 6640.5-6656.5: -2.3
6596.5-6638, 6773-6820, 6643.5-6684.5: -1.5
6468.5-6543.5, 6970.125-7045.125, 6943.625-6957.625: -1.2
